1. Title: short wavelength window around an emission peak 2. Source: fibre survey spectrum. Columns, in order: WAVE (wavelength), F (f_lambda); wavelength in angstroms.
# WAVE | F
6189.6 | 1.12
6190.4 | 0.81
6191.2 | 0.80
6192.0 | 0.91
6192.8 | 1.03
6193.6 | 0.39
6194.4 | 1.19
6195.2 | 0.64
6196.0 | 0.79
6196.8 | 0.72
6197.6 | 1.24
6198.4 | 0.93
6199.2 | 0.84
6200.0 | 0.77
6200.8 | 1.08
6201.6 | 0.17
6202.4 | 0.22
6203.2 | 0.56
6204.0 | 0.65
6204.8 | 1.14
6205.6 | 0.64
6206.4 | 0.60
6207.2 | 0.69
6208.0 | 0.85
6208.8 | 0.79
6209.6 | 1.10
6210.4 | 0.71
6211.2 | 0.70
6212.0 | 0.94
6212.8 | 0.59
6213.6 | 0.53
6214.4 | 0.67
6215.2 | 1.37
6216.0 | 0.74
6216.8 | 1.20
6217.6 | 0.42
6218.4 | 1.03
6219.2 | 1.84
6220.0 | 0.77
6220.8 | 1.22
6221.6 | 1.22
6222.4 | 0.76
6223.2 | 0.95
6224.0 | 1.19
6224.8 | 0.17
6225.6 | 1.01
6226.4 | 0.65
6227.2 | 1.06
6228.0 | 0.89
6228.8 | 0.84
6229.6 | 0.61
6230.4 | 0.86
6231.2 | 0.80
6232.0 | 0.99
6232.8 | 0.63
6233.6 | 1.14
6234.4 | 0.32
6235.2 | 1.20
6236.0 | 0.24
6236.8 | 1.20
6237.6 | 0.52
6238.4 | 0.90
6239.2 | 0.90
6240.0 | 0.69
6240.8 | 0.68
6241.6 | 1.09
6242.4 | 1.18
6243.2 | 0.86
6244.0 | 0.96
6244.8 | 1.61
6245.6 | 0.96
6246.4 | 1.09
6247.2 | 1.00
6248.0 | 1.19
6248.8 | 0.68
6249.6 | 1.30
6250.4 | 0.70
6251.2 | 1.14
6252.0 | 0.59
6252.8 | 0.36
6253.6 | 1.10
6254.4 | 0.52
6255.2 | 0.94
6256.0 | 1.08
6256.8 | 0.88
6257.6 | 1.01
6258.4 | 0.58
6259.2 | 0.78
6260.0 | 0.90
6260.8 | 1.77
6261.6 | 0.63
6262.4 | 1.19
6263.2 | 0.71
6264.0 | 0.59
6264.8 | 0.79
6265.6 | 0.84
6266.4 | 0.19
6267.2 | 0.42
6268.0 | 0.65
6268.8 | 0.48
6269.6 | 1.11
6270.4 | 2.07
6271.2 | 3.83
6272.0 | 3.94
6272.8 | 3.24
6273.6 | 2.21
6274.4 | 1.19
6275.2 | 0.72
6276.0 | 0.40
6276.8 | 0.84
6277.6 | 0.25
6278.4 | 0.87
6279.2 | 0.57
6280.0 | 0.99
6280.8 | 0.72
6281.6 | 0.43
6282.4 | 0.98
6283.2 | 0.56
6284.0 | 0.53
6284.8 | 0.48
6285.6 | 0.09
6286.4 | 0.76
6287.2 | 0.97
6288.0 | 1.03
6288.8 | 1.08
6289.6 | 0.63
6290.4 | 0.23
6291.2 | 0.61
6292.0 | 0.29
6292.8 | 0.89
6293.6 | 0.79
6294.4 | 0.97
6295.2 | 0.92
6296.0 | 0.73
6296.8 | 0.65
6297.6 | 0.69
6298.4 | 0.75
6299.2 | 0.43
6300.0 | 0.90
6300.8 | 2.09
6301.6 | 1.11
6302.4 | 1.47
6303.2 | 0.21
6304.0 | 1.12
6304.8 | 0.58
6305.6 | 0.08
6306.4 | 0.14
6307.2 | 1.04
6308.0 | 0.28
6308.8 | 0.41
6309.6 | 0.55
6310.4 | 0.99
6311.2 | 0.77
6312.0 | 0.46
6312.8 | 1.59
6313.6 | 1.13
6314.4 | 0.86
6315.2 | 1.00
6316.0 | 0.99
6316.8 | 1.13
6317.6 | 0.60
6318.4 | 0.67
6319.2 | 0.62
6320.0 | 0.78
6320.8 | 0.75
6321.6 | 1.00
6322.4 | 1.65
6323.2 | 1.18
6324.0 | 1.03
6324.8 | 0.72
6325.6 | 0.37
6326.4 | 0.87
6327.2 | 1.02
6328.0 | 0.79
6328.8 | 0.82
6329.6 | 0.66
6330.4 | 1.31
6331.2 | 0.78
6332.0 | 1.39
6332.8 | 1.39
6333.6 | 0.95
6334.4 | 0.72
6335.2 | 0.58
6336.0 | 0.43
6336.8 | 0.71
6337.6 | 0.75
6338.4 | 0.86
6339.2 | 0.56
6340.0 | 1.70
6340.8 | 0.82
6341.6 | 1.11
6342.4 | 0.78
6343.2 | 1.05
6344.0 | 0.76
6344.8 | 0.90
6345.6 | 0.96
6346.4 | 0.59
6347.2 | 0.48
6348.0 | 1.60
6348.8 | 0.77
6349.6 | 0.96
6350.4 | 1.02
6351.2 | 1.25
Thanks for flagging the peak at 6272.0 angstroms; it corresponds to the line H-beta 4861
